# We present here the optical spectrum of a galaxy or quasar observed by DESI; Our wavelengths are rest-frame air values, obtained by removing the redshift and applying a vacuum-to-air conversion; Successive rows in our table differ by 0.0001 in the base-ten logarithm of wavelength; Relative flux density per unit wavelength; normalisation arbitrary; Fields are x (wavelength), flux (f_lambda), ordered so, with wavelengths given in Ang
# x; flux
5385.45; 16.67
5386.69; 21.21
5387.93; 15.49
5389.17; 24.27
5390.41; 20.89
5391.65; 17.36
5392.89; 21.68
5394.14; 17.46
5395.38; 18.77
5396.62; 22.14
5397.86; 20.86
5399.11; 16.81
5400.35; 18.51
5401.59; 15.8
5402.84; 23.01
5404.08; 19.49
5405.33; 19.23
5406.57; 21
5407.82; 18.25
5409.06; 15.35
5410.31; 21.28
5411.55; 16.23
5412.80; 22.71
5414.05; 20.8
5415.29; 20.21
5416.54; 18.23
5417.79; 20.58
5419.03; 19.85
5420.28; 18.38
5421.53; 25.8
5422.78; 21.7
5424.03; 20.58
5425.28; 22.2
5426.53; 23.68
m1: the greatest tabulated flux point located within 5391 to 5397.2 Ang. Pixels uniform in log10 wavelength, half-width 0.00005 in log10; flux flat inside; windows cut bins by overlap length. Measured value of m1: 22.14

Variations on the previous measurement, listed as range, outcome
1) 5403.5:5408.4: 21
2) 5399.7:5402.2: 18.51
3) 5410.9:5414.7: 22.71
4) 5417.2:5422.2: 25.8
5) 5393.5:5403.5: 23.01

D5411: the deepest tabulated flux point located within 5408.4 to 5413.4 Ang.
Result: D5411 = 15.35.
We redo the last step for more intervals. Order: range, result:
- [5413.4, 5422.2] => 18.23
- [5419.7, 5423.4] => 18.38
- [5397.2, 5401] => 16.81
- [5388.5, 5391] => 20.89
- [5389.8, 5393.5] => 17.36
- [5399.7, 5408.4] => 15.8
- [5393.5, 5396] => 17.46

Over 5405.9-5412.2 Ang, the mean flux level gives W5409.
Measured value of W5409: 18.5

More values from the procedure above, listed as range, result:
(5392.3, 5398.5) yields 20.1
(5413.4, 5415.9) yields 20.6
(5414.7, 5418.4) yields 19.6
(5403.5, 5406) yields 19.4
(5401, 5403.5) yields 19.4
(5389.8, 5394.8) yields 19.3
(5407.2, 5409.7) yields 16.8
